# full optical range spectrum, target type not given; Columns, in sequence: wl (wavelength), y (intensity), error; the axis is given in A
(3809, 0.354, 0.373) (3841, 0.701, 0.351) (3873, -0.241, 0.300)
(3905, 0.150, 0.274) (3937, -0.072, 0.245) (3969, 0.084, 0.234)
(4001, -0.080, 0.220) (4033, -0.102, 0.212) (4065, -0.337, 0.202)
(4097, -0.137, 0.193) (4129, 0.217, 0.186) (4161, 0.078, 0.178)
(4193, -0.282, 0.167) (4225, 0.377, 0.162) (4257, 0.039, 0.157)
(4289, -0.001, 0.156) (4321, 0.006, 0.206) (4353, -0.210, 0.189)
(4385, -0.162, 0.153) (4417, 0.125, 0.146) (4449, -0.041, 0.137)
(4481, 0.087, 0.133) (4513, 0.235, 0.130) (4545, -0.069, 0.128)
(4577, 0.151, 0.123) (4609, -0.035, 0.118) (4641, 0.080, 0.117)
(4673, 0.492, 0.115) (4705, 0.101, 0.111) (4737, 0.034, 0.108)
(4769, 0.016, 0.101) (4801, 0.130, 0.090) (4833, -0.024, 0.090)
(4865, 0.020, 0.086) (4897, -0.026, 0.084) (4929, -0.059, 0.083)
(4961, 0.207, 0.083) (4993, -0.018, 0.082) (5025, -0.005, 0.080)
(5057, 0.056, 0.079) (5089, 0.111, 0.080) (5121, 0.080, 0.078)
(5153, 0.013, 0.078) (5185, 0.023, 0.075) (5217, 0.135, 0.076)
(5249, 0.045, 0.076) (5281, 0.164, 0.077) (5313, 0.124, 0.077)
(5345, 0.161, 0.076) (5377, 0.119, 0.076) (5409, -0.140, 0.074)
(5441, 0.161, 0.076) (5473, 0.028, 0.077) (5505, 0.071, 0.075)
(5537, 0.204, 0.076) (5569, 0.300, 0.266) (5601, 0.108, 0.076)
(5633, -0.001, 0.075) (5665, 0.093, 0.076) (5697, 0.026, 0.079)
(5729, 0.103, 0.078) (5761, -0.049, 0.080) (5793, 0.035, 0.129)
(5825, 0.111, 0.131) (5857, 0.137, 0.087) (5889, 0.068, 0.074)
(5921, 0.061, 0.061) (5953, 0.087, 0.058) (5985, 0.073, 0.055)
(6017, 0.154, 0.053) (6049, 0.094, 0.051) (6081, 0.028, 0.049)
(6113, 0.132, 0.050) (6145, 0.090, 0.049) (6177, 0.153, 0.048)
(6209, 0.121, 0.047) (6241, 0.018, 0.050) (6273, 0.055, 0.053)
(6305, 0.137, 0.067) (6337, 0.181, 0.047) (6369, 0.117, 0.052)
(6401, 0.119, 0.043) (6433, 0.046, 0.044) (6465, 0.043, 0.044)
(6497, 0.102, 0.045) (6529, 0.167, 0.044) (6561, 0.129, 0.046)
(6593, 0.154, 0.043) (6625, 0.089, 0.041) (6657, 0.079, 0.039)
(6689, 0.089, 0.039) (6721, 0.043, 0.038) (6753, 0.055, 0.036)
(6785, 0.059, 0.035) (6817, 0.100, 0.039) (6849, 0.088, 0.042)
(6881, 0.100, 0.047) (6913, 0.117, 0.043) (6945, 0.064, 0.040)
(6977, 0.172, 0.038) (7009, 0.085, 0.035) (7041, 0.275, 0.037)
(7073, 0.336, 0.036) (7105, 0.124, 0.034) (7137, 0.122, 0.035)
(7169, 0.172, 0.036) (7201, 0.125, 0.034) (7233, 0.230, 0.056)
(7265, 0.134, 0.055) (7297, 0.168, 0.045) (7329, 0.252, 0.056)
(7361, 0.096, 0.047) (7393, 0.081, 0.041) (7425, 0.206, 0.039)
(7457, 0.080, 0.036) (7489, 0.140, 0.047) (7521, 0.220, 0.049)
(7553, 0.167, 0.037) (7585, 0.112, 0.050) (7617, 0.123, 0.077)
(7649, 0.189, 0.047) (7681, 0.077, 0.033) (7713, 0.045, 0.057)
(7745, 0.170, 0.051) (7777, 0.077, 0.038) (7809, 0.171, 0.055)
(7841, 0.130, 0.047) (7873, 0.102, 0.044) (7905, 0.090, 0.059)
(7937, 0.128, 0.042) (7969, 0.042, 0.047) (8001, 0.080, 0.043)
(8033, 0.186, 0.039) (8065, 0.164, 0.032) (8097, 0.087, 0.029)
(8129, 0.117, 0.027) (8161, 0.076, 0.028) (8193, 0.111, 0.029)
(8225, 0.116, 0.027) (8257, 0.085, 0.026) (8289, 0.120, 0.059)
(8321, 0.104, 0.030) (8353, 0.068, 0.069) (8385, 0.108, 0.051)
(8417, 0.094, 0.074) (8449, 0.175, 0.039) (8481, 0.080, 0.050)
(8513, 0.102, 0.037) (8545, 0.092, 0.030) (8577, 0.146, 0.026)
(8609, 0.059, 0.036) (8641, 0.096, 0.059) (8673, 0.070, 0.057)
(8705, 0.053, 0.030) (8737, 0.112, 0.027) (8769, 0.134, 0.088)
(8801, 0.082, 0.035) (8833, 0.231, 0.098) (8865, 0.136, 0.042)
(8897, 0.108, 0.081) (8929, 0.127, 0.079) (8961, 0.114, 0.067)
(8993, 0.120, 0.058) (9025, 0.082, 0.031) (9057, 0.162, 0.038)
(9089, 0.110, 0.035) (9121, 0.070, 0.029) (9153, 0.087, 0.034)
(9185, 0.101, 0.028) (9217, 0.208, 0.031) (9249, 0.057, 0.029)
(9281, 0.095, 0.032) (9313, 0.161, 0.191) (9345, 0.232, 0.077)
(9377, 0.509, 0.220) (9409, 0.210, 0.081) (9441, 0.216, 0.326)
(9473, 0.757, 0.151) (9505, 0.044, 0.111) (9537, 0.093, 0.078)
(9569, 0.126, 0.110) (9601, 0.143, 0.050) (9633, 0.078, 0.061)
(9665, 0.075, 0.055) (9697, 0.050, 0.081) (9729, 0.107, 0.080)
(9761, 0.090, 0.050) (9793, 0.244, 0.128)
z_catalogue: 0.89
